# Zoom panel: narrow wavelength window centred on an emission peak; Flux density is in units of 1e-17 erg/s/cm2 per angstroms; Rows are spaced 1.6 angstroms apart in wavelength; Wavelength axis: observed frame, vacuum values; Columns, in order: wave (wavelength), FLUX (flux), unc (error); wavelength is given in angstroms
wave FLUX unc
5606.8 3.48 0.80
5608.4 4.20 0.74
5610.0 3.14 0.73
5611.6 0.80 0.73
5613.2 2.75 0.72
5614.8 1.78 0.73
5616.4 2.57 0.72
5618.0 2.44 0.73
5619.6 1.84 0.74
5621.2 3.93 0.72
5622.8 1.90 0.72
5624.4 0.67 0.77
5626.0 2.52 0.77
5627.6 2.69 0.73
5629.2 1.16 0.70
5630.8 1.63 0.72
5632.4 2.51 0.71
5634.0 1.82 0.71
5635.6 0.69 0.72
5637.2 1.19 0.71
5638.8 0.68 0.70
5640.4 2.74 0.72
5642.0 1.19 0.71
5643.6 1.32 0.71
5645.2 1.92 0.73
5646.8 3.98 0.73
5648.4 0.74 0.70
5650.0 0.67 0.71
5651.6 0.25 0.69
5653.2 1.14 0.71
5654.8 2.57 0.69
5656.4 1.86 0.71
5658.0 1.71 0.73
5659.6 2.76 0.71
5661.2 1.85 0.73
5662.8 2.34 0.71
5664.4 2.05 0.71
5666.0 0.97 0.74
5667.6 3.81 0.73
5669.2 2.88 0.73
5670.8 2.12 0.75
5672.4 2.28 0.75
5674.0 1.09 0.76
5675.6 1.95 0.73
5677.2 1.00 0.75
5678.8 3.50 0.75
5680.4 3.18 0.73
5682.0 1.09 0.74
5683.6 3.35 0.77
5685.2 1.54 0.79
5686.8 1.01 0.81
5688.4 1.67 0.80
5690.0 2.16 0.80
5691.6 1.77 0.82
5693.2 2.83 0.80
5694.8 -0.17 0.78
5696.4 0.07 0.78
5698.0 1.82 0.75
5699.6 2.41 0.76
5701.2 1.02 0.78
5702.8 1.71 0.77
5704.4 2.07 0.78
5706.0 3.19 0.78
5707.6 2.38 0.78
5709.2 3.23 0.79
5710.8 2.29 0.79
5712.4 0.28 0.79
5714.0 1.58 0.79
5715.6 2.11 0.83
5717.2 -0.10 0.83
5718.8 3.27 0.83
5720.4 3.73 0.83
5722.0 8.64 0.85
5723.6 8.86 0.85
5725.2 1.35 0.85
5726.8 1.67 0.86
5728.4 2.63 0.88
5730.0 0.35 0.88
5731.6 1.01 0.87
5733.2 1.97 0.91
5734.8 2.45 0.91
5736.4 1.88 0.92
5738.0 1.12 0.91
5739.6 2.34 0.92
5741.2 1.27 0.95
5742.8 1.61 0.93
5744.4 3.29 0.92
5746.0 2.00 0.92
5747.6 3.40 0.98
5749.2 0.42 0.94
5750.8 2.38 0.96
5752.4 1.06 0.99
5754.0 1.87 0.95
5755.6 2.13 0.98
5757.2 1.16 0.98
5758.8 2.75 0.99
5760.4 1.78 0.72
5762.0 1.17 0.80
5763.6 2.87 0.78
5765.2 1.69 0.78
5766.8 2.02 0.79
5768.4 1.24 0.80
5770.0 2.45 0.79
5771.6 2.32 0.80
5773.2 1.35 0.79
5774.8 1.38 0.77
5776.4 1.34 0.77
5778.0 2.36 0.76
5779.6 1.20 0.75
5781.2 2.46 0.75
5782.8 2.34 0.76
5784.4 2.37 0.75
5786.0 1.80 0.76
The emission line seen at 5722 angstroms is [O III] 5007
